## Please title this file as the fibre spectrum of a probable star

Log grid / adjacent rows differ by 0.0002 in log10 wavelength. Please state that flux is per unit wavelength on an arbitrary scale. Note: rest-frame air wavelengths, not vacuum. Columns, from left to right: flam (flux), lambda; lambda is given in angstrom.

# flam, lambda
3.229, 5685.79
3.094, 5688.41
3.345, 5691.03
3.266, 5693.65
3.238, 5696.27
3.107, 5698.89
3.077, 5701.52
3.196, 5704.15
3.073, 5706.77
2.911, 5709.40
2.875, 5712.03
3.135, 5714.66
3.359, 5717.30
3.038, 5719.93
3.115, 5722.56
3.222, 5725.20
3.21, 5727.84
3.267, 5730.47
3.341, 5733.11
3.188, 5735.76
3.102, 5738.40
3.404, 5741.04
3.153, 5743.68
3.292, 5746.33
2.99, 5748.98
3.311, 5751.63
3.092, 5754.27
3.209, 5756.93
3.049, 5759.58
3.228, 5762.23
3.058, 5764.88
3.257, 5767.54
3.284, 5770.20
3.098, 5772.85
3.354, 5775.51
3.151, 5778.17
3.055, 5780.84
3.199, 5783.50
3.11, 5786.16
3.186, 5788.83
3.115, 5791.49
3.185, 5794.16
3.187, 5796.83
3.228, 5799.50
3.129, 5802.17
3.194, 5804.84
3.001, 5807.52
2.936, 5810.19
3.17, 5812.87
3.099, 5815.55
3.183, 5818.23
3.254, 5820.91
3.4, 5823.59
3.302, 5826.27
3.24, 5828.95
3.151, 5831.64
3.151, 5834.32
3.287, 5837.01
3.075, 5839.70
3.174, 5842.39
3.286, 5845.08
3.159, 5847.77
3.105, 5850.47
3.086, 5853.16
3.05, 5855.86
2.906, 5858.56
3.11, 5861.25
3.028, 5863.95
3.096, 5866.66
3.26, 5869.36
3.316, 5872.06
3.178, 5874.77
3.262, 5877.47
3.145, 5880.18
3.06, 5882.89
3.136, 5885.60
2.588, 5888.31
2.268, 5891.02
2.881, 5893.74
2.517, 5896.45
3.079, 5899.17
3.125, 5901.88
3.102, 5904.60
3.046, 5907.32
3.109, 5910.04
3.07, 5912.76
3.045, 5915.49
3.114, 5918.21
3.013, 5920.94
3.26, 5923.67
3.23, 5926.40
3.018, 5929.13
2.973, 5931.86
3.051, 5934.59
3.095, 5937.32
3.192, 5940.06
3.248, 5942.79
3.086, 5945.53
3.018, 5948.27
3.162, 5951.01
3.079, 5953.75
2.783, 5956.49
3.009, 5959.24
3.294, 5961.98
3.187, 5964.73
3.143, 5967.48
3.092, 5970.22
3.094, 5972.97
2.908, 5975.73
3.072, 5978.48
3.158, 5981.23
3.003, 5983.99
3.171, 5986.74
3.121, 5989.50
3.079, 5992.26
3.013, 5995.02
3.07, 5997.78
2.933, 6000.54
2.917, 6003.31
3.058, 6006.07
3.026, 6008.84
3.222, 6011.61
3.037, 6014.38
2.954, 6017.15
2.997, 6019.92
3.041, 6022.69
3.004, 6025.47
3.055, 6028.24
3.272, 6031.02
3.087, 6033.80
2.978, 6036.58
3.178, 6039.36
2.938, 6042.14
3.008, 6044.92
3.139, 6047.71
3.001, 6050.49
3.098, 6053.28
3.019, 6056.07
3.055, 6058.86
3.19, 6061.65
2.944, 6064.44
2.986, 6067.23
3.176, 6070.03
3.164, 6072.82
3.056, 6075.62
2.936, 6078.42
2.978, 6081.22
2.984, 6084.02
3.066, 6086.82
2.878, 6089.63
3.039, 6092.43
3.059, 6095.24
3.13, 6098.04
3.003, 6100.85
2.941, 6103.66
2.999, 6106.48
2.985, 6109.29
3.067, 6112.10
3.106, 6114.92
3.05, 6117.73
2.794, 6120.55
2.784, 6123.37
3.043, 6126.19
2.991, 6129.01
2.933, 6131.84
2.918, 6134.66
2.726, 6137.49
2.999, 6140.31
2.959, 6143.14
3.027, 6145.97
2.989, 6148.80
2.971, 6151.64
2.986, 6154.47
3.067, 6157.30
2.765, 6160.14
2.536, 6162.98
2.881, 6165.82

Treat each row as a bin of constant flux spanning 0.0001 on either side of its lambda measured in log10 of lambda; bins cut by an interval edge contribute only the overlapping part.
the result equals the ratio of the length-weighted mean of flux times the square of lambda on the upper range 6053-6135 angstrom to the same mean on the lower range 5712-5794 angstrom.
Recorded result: 1.06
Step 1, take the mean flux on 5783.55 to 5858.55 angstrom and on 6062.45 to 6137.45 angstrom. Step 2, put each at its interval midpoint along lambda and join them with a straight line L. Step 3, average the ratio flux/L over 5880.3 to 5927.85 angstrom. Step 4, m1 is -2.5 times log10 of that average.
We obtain 0.05 mag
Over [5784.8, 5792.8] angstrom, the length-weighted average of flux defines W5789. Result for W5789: 3.14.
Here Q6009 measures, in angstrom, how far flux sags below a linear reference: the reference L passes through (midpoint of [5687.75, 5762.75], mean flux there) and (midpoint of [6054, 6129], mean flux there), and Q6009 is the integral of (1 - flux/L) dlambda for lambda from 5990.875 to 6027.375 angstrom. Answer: 0.3 angstrom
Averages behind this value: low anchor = 3.17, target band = 3.03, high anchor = 3.02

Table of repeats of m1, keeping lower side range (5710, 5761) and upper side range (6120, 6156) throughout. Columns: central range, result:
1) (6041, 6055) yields -0.02 mag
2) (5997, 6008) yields 0.01 mag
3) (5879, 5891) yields 0.07 mag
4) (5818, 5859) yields -0.02 mag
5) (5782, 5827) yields -0.01 mag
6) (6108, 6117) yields -0.04 mag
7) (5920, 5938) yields -0.01 mag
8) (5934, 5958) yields -0.01 mag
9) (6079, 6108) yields -0.02 mag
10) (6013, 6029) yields 0.00 mag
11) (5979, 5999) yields -0.02 mag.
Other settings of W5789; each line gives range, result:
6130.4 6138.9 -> 2.86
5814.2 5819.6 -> 3.14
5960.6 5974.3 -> 3.16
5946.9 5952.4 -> 3.09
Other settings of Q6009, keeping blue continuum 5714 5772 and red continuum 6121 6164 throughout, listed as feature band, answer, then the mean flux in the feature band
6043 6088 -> -1.22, 3.05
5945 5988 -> -0.58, 3.08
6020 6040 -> -0.57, 3.08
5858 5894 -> 0.92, 3.02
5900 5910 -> -0.04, 3.09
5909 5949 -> -0.50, 3.1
